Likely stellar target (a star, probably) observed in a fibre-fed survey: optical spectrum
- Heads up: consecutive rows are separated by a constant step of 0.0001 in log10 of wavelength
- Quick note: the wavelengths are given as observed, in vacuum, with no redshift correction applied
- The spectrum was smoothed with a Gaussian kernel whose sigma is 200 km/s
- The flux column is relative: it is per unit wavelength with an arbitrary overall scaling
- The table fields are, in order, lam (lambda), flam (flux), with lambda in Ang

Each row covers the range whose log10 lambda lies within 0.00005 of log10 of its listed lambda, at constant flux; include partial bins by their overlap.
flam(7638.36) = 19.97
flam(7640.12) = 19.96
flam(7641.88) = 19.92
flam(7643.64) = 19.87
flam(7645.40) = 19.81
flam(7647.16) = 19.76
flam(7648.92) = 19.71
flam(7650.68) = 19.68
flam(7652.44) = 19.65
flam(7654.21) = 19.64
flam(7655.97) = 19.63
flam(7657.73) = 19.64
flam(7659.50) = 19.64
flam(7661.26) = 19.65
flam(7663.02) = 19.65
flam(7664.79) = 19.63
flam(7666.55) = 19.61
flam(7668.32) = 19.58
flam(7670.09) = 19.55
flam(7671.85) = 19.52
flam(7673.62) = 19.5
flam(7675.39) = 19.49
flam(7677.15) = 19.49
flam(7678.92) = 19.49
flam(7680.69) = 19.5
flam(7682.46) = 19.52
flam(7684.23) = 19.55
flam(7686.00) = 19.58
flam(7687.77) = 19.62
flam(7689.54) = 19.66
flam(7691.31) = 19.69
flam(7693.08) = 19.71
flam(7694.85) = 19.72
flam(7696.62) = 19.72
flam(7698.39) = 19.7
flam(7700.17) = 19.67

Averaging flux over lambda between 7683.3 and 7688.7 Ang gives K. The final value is 19.6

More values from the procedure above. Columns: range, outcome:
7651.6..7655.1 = 19.6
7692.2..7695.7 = 19.7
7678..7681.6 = 19.5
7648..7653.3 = 19.7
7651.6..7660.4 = 19.6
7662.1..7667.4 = 19.6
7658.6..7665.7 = 19.6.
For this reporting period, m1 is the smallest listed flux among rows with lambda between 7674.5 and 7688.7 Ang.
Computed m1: 19.49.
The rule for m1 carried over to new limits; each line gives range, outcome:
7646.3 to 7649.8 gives 19.71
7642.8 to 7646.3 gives 19.81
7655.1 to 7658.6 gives 19.63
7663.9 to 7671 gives 19.55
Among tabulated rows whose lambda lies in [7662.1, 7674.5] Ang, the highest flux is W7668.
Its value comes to 19.65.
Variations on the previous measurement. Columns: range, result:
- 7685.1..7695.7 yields 19.72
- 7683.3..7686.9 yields 19.58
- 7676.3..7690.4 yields 19.66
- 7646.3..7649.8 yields 19.76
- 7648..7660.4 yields 19.71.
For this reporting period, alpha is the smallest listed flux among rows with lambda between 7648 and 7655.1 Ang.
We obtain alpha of 19.64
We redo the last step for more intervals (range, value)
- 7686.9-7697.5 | 19.62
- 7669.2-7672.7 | 19.52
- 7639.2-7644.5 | 19.87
